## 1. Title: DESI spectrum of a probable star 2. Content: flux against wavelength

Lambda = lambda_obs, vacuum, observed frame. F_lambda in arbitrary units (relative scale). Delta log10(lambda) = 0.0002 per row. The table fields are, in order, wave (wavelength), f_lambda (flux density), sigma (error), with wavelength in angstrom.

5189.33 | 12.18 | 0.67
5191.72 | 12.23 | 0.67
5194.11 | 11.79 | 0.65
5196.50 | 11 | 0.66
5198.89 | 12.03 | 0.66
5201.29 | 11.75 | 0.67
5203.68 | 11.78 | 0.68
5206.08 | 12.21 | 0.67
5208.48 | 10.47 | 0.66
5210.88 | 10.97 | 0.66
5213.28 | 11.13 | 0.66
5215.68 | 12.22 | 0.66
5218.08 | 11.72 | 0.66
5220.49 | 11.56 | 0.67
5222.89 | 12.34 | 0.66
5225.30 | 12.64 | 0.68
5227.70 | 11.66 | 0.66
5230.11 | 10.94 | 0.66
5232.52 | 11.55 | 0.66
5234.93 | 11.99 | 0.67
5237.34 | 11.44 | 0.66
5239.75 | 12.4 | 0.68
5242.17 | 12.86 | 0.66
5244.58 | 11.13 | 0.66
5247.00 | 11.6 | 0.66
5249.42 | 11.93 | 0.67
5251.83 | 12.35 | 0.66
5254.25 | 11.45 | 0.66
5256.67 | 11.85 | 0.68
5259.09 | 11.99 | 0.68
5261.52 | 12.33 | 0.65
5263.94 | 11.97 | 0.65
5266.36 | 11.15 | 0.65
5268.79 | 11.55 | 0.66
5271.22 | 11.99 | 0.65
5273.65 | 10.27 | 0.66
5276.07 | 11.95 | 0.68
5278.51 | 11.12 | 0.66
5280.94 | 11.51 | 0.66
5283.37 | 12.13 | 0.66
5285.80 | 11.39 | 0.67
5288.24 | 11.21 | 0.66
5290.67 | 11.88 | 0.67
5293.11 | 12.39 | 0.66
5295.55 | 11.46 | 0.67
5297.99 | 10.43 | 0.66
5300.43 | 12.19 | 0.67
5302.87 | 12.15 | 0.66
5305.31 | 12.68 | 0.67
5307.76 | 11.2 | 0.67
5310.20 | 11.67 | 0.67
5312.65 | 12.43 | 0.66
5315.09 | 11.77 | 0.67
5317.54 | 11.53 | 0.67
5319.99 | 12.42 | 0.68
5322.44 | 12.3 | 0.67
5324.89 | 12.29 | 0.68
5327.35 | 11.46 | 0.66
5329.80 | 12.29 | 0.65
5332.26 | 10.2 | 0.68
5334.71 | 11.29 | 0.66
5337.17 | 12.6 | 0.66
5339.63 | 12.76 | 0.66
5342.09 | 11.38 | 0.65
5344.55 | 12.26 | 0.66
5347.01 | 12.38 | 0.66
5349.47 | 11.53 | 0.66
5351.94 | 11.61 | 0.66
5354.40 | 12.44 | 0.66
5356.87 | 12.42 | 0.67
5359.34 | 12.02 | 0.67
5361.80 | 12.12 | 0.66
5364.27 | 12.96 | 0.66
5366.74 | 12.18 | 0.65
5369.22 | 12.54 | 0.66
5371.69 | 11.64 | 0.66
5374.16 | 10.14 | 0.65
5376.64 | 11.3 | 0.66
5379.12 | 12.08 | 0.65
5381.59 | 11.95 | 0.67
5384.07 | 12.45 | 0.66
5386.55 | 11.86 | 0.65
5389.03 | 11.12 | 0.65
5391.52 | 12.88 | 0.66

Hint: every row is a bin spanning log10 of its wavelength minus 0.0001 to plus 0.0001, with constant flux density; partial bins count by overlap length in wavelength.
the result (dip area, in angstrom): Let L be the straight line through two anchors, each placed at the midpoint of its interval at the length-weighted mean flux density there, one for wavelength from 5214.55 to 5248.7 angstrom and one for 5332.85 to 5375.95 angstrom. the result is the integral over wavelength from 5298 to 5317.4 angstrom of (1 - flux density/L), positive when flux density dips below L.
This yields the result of 0.1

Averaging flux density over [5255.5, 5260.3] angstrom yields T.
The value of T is 11.9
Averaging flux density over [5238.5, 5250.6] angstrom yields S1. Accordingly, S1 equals 12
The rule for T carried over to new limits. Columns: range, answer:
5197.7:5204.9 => 11.8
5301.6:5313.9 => 12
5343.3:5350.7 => 12.1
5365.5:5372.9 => 12.1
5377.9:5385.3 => 12.2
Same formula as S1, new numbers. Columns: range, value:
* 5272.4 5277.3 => 11.1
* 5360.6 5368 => 12.4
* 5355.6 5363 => 12.2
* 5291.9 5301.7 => 11.6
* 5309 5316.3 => 12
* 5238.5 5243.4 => 12.6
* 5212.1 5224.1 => 11.8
